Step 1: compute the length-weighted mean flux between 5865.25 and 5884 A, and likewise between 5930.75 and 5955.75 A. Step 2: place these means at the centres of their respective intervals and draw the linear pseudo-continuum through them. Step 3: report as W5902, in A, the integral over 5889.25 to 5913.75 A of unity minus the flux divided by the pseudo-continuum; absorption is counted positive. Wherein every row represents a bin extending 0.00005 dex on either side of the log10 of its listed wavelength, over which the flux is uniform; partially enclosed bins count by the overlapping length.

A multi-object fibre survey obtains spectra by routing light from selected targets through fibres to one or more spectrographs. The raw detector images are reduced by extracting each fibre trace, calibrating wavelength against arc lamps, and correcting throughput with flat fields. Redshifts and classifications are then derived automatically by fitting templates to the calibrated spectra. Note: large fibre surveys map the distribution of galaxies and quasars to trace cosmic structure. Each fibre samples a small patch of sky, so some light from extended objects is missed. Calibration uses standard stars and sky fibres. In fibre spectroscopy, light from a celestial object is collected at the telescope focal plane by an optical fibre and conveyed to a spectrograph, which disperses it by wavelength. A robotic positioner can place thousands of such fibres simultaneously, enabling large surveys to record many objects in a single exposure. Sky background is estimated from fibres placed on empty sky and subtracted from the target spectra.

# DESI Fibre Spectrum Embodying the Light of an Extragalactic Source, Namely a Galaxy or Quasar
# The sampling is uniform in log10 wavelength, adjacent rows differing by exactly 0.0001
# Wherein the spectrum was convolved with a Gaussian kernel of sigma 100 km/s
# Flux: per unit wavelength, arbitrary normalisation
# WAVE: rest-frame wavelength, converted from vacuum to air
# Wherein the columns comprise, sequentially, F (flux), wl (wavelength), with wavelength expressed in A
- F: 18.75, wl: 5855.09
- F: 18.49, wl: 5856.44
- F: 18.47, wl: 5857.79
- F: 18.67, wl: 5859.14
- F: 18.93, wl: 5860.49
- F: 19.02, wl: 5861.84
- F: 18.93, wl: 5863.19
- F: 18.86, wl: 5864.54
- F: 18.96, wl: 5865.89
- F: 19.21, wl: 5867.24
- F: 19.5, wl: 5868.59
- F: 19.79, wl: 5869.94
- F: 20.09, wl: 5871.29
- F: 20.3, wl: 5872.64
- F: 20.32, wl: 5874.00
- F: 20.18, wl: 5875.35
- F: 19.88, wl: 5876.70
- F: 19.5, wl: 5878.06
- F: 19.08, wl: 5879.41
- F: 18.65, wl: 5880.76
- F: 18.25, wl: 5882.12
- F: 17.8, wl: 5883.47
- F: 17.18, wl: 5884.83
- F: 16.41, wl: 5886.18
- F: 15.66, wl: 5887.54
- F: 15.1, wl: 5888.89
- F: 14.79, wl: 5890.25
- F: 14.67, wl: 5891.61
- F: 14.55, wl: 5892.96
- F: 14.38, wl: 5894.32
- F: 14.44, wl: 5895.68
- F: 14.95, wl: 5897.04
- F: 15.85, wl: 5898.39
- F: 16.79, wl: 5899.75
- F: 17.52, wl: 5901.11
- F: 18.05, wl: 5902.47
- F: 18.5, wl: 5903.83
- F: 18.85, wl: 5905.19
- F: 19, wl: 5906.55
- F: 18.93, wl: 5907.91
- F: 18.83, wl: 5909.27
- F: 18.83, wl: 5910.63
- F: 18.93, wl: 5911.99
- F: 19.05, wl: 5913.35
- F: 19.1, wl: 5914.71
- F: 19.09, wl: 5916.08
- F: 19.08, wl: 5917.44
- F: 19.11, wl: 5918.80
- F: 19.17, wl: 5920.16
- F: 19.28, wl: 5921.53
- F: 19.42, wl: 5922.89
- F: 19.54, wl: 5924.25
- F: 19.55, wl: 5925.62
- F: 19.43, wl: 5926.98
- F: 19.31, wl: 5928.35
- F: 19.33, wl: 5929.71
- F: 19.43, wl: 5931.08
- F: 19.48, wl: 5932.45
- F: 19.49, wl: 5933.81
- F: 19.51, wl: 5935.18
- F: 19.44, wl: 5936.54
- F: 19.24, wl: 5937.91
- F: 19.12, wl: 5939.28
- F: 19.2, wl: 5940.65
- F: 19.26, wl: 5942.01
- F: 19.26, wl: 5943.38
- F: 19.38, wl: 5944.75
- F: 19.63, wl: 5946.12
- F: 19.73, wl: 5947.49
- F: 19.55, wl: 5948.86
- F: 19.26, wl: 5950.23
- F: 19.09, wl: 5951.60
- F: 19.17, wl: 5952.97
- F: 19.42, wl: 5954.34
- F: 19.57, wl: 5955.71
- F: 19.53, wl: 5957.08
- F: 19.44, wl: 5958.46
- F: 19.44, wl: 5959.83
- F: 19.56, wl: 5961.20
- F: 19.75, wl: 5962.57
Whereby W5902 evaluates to 3.02 A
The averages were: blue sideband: 19.4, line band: 17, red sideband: 19.4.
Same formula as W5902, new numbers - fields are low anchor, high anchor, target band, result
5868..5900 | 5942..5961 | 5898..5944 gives -1.10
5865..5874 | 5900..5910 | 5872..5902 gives 3.13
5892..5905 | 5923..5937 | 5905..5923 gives -1.27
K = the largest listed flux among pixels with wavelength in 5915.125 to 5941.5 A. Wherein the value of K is 19.55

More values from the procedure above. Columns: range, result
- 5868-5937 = 20.32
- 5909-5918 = 19.1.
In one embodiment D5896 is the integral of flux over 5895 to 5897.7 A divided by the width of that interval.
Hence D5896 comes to 14.7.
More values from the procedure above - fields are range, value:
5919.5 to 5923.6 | 19.3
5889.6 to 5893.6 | 14.7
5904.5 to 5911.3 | 18.9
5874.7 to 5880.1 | 19.7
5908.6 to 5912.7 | 18.9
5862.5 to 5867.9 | 19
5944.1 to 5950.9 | 19.5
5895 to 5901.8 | 15.9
